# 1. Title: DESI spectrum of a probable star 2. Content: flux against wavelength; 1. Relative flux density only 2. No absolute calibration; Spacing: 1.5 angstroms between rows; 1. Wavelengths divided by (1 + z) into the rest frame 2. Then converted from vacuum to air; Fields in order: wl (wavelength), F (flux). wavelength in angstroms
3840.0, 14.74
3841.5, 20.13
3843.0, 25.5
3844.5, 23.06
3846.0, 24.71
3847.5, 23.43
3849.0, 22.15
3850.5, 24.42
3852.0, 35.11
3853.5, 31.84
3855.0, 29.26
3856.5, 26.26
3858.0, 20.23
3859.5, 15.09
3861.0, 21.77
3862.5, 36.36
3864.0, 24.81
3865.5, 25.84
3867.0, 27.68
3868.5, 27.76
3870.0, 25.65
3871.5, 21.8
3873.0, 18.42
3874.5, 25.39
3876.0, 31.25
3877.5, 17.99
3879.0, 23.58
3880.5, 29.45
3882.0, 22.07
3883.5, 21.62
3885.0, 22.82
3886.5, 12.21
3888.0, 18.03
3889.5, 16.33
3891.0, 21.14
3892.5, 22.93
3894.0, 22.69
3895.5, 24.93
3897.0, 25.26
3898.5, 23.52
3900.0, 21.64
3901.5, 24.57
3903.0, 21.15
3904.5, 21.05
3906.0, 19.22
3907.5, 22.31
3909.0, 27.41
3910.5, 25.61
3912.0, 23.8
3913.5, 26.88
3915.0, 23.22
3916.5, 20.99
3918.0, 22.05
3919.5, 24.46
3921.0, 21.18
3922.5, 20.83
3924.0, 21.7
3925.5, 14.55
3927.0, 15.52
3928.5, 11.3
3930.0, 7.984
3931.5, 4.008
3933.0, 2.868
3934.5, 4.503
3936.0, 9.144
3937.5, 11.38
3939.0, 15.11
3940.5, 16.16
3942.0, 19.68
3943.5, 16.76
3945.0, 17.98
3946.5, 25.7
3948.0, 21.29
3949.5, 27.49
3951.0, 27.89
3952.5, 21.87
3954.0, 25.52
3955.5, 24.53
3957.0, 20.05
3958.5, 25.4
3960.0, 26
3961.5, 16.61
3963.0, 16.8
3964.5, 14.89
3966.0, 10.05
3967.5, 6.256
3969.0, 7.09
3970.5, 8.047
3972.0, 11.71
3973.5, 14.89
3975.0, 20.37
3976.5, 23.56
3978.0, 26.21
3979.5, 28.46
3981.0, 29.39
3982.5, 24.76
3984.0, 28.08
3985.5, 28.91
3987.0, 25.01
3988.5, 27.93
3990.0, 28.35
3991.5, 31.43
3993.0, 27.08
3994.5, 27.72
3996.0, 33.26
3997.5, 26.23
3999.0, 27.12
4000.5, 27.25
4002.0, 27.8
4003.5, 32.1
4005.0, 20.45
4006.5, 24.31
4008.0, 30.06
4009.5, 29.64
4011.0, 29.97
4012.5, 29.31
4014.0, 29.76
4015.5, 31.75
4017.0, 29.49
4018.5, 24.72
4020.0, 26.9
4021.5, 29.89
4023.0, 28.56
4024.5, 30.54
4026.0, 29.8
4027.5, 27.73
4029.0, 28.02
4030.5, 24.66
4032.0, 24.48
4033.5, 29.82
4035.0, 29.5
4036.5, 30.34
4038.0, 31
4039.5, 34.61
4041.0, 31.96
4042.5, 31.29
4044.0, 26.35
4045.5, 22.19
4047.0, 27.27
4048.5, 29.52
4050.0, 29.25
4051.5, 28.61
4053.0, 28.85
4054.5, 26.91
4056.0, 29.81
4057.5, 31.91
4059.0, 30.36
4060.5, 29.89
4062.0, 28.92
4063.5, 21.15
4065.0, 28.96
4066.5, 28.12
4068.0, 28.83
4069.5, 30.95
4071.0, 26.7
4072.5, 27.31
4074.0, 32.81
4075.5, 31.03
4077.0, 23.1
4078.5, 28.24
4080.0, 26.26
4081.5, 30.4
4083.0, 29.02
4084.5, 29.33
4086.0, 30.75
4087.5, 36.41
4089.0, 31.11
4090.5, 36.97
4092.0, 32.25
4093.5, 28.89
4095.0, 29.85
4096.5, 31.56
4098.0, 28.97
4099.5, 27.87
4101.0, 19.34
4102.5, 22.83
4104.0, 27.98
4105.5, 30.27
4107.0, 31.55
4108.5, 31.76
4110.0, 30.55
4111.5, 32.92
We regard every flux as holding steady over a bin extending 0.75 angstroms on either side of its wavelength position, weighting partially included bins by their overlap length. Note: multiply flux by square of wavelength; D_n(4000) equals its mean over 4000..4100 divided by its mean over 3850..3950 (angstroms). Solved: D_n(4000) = 1.5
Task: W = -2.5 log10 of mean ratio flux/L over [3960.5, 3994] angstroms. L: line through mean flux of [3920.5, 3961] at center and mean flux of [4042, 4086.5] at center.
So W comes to 0.01 mag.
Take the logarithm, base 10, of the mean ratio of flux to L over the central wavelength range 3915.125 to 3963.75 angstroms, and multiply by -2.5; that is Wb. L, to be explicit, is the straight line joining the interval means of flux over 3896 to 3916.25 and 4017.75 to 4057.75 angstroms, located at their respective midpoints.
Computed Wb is 0.34 mag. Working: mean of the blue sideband 23.5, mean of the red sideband 28.6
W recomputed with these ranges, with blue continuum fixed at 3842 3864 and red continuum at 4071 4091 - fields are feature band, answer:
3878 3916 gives 0.175 mag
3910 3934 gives 0.452 mag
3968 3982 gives 0.435 mag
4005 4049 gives 0.013 mag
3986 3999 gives -0.001 mag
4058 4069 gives 0.055 mag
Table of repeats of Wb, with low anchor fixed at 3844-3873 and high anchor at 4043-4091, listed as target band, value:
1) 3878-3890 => 0.24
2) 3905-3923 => 0.14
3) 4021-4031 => -0.01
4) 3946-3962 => 0.13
